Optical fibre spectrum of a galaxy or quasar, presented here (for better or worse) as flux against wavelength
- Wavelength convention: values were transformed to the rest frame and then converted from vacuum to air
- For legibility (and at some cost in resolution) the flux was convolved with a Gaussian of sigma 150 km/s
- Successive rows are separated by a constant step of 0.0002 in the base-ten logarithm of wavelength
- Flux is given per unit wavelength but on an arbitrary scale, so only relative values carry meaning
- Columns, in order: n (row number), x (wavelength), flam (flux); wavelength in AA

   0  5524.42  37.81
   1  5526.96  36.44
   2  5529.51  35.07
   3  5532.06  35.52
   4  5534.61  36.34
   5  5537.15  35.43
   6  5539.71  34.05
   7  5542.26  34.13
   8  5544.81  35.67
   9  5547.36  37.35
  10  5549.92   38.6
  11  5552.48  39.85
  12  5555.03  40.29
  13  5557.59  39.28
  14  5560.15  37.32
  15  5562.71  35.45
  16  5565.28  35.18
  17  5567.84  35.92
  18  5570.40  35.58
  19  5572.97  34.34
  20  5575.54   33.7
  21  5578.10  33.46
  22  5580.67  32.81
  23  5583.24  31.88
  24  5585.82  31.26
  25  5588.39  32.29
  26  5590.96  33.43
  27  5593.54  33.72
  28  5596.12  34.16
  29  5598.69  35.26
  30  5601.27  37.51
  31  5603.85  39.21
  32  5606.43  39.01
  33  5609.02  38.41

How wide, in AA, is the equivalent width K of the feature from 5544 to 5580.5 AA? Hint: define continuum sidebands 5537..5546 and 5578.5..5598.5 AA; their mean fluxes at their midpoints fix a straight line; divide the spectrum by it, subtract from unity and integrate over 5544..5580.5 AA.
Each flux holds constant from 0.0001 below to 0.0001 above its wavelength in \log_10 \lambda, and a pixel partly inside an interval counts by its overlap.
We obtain -2.7 AA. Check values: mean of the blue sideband 34.7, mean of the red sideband 33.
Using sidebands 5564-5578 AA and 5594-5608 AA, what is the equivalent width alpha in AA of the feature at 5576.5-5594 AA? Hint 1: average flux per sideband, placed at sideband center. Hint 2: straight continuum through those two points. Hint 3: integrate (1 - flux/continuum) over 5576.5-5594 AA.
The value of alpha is 1.5 AA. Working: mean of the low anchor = 34.8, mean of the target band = 32.7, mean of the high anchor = 36.9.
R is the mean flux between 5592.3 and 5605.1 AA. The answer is 36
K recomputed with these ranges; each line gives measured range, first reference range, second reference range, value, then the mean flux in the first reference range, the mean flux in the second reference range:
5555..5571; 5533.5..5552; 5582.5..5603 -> -0.7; 36.1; 33.9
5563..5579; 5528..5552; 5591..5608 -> 0.6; 35.9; 36.3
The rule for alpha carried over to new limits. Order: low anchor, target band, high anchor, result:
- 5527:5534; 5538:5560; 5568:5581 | -1.5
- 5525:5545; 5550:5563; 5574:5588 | -1.7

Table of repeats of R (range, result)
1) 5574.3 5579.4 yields 33.6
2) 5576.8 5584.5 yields 32.8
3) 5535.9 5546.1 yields 34.8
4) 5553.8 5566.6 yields 37.5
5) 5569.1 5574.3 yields 34.9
